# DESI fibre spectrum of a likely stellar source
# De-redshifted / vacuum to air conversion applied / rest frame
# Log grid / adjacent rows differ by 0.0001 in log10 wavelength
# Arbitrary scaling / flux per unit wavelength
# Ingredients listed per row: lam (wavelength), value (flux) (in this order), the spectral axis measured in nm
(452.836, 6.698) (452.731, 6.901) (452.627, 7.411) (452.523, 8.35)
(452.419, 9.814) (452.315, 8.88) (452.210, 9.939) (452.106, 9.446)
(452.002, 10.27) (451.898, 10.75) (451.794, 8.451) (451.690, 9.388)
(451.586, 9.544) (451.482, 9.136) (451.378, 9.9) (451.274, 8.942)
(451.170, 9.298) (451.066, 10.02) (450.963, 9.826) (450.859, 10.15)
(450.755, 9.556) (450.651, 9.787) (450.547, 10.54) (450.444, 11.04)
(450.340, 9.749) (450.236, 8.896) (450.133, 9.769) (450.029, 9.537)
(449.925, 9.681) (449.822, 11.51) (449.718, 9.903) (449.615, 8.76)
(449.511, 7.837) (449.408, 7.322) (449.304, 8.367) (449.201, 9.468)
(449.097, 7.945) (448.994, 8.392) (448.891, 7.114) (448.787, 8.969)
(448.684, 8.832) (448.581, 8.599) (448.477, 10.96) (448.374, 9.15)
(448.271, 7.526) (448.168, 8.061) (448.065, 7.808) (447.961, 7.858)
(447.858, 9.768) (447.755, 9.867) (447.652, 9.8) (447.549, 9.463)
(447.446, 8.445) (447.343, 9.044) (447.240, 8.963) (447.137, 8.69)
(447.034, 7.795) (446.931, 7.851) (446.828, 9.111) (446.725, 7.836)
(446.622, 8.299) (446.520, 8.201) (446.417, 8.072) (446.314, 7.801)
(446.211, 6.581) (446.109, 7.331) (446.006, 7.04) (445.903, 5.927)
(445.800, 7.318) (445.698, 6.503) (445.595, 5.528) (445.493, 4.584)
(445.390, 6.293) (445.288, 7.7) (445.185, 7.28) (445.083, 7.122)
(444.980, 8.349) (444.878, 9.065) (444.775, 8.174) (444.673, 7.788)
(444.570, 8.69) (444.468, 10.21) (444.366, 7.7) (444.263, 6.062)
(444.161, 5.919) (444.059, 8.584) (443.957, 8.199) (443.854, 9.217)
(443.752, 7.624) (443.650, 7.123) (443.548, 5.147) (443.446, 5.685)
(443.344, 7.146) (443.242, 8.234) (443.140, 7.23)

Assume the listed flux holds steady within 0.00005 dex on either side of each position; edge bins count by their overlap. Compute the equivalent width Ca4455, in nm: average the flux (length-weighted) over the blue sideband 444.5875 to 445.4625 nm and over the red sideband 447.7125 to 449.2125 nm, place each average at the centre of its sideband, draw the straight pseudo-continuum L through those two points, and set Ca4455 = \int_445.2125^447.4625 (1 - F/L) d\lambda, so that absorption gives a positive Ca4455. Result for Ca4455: 0.164 nm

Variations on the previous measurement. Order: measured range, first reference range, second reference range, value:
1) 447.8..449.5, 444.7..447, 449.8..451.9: 0.037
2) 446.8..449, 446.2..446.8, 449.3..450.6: -0.046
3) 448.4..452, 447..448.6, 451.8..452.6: -0.056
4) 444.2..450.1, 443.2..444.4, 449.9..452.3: 0.103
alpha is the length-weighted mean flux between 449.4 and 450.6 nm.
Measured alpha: 9.63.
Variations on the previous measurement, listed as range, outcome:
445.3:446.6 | 6.83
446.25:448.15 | 8.57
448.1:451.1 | 9.21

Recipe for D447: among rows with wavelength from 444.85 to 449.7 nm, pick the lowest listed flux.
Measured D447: 4.584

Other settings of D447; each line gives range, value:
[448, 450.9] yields 7.114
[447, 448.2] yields 7.795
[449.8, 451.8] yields 8.451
